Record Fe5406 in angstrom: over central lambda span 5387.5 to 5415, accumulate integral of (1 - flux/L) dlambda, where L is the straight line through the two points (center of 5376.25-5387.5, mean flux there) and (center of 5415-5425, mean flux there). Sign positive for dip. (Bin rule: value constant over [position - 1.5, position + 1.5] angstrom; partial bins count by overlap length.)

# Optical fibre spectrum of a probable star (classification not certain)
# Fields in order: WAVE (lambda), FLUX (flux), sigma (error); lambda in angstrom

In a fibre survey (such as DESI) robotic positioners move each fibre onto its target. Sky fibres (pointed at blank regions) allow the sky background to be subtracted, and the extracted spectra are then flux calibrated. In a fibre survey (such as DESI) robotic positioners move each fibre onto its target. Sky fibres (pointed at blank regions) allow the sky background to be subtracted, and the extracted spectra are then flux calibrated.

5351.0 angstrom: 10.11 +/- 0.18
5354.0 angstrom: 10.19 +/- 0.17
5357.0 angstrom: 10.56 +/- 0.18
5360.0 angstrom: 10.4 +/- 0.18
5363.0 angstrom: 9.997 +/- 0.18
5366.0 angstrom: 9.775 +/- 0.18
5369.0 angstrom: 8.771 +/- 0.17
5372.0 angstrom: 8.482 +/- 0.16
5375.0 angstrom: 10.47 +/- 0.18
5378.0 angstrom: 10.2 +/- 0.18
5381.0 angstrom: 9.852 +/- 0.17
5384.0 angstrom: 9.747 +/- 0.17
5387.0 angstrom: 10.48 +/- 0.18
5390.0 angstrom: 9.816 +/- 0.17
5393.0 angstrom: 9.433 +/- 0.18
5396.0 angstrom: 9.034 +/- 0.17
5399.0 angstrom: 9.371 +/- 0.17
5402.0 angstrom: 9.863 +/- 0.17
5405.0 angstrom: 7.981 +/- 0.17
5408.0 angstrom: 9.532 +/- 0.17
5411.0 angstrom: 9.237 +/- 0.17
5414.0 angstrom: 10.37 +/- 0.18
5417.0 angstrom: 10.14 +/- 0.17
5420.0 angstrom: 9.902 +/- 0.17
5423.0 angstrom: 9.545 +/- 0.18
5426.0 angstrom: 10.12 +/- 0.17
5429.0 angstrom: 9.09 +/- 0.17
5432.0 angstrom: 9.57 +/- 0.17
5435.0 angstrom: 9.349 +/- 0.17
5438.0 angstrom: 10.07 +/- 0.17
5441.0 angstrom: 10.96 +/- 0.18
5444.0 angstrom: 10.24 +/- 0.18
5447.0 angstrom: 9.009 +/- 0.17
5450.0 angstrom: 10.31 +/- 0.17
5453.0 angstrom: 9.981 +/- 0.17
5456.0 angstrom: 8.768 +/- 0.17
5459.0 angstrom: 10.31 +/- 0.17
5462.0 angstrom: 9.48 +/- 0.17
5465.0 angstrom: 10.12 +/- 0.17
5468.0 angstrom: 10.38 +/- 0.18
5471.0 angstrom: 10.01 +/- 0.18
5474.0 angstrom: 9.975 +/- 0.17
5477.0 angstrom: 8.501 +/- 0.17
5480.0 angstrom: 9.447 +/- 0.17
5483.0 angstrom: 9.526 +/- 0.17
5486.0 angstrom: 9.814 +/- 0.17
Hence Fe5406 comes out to 1.5 angstrom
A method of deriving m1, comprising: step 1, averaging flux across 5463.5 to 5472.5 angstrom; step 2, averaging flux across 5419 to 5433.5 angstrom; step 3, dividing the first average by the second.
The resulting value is 1.06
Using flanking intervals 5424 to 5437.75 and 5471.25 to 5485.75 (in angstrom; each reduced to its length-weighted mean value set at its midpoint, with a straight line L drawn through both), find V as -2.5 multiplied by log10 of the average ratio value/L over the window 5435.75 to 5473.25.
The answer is -0.05 mag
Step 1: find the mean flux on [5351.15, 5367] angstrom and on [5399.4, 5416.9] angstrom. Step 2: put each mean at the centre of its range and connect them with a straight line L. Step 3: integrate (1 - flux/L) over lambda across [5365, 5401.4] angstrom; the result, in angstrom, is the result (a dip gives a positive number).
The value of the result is 0.8 angstrom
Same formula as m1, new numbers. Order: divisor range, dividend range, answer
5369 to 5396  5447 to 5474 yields 1.02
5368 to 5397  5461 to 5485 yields 1.00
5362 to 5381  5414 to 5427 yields 1.04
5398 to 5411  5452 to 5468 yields 1.07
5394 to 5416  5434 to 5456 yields 1.06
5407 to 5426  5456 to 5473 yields 1.01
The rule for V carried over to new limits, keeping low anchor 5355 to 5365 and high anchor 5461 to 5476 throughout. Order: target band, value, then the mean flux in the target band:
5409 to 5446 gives 0.02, 9.87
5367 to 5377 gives 0.10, 9.32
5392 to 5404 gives 0.09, 9.36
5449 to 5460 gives 0.02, 9.8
